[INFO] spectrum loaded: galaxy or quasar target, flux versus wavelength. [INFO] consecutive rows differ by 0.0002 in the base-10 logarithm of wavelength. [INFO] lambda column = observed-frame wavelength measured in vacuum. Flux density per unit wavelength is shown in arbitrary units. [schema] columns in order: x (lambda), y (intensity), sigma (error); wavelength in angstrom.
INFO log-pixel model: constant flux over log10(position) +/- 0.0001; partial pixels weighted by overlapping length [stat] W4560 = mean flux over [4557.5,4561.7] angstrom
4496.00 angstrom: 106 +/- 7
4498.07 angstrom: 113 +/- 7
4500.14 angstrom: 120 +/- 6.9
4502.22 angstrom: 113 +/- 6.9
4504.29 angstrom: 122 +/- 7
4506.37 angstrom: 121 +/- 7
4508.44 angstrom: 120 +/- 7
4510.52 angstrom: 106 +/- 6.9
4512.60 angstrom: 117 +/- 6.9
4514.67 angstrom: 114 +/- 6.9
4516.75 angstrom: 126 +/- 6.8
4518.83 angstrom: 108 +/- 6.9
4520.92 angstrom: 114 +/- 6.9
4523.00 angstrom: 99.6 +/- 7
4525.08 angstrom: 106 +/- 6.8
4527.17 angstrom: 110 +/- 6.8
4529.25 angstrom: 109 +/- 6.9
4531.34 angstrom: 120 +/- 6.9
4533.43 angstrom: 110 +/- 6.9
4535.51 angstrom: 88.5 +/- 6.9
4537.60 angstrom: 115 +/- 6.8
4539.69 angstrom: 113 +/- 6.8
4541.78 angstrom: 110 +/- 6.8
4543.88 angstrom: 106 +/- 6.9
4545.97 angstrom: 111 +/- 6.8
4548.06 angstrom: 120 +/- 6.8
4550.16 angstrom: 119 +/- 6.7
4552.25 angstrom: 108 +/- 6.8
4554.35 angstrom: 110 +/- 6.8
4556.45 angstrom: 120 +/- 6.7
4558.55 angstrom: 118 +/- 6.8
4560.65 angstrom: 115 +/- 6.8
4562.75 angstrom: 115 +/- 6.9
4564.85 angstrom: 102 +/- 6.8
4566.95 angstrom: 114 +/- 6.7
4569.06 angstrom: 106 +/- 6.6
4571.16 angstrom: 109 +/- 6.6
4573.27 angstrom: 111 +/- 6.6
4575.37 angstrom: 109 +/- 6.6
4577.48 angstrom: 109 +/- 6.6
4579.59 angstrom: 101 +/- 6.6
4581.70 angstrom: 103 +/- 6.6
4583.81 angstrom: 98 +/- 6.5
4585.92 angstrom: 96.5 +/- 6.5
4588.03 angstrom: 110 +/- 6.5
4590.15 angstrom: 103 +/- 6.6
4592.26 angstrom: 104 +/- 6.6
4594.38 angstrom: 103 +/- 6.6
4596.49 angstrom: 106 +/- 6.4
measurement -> 116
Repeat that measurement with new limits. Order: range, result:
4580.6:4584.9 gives 101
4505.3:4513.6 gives 116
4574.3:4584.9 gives 104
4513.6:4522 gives 115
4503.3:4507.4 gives 121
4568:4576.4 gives 109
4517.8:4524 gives 107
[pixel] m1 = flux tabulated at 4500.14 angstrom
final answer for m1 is 120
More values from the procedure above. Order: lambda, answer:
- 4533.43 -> 110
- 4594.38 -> 103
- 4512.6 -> 117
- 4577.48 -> 109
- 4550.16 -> 119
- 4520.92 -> 114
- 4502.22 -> 113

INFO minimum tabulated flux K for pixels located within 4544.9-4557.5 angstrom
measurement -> 108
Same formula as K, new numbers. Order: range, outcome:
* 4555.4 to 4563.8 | 115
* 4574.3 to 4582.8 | 101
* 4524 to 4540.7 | 88.5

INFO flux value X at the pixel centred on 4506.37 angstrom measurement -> 121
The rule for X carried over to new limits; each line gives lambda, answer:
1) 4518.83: 108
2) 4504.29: 122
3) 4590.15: 103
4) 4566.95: 114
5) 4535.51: 88.5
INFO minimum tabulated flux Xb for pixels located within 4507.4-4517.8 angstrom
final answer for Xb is 106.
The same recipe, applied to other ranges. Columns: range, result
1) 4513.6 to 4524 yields 99.6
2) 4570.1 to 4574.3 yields 109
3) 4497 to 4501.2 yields 113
